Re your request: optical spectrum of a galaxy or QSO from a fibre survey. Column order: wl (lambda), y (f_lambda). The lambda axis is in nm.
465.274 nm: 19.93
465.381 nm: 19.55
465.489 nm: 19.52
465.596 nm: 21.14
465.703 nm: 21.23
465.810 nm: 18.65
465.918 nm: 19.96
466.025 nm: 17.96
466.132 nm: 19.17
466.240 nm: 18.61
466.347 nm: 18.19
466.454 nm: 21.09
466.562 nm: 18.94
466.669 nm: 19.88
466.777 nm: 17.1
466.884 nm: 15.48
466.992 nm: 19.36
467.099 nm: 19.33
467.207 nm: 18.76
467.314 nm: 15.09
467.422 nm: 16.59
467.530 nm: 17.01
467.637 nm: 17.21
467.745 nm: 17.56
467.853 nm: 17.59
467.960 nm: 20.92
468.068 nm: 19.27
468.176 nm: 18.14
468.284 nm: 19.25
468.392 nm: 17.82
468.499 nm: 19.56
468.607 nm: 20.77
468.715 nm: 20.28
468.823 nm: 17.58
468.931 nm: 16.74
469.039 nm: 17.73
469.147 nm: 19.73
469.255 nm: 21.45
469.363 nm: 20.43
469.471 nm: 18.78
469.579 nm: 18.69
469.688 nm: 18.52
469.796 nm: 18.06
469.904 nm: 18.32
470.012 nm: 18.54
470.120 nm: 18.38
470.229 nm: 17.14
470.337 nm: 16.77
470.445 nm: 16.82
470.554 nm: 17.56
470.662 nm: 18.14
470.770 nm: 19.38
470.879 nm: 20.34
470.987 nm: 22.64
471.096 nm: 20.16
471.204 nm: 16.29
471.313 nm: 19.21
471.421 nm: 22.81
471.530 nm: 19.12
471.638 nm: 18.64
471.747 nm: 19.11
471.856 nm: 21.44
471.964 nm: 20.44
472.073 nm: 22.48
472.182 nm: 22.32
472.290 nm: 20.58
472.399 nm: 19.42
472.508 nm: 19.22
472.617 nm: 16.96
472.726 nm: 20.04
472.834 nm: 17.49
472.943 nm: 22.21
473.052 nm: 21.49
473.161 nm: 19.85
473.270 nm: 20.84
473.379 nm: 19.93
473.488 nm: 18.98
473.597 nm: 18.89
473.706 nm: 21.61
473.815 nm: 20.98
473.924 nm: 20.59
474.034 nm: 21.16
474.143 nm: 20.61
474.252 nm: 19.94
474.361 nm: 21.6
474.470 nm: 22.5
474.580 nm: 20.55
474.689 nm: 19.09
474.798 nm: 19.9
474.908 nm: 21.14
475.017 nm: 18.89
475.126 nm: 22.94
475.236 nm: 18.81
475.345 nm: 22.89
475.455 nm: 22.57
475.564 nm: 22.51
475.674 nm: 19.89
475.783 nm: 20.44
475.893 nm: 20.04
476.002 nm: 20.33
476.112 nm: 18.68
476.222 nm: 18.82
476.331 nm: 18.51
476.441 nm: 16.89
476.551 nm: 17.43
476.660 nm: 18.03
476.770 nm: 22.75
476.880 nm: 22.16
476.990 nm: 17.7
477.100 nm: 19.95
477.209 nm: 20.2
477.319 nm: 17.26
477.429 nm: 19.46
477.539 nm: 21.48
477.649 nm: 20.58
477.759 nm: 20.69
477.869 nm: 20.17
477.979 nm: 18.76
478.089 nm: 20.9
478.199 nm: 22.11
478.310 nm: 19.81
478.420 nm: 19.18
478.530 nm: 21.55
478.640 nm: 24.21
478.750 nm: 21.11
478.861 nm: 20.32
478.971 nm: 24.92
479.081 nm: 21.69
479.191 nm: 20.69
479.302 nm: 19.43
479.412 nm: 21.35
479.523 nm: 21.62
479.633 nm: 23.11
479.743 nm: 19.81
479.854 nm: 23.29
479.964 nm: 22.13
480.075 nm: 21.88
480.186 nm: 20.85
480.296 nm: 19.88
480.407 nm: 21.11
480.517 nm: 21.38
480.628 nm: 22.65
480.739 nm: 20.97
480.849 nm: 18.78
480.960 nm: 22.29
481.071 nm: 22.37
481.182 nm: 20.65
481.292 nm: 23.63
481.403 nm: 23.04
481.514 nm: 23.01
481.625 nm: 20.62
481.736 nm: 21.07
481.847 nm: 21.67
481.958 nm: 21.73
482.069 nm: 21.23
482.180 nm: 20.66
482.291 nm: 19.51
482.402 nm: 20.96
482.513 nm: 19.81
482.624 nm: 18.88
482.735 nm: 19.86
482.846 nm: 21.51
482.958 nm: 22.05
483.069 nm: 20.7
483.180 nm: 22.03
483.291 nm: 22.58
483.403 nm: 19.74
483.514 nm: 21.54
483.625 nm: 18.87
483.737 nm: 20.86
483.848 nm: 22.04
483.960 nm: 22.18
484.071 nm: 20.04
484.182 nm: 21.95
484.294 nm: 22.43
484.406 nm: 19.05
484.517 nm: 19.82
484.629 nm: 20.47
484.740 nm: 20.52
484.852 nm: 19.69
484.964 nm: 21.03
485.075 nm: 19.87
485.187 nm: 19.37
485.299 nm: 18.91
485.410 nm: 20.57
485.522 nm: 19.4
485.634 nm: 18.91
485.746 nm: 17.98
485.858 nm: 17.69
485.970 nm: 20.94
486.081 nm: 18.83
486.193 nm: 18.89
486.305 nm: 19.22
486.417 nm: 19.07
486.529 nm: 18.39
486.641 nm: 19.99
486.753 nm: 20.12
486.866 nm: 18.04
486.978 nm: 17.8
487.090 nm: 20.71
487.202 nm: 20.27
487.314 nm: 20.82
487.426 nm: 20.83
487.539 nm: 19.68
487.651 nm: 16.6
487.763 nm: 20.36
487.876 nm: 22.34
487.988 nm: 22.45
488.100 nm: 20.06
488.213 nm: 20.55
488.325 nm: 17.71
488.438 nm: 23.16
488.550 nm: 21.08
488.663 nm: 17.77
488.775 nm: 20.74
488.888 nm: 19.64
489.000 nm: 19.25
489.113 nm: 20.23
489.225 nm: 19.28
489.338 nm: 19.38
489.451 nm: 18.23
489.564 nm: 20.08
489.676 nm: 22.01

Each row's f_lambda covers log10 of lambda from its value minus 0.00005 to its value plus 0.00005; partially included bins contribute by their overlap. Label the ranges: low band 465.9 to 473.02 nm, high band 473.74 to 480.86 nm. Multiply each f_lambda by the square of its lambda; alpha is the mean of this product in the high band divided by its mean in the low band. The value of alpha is 1.13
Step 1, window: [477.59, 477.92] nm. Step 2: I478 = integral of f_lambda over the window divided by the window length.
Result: 20.5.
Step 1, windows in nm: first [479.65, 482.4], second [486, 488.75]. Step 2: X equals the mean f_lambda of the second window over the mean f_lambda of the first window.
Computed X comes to 0.92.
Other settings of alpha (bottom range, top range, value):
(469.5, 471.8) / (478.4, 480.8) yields 1.19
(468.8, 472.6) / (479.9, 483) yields 1.15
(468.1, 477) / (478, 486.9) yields 1.10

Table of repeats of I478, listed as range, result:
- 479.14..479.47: 20.4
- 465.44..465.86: 20.2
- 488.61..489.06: 19.4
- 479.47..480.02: 22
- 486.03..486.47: 19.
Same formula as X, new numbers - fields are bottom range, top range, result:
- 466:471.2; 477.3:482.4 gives 1.14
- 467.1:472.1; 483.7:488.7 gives 1.06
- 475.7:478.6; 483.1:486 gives 1.03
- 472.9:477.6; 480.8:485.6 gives 1.03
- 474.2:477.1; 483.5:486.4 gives 0.99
